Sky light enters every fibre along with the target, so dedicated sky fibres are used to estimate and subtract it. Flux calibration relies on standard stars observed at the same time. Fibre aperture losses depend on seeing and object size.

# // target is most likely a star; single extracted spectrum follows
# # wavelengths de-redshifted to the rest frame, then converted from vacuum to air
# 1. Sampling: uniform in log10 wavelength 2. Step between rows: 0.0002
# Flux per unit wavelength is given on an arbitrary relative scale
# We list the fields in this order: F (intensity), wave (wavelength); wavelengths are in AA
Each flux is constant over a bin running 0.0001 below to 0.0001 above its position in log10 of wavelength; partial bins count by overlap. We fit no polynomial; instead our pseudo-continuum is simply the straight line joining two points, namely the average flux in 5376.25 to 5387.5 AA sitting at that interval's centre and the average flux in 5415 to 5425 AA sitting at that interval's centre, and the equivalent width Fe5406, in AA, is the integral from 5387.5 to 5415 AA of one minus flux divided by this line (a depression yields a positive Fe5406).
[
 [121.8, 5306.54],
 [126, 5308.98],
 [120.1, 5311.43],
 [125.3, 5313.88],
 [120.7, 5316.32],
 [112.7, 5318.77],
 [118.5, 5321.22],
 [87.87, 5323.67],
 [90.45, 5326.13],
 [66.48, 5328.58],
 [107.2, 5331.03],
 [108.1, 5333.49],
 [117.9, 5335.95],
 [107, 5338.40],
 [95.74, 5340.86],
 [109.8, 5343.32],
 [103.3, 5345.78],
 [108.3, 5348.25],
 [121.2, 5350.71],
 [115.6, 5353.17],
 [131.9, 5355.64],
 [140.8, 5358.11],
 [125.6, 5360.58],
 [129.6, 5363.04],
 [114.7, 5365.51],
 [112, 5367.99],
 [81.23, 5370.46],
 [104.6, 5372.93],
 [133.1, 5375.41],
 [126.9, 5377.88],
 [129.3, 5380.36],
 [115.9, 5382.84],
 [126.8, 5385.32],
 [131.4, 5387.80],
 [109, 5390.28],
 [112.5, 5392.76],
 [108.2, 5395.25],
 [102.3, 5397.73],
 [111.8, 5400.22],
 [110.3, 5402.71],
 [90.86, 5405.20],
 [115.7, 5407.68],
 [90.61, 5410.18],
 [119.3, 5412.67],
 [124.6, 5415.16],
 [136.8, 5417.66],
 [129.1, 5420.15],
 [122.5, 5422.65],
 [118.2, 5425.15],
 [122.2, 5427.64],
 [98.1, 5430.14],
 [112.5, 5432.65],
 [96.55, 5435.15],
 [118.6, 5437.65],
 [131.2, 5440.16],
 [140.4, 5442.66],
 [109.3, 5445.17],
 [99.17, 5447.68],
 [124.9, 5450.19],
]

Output 3.8 AA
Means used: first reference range 126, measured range 109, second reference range 127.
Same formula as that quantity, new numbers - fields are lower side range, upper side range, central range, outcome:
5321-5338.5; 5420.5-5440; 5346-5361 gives -2.88 AA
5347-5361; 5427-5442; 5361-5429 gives 1.51 AA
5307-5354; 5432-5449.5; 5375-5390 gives -1.83 AA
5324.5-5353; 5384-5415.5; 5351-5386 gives -4.29 AA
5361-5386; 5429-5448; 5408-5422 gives -0.57 AA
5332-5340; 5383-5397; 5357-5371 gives -0.65 AA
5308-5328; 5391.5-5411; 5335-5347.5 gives 0.34 AA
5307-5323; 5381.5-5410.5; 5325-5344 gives 2.80 AA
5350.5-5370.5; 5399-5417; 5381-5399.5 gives -0.21 AA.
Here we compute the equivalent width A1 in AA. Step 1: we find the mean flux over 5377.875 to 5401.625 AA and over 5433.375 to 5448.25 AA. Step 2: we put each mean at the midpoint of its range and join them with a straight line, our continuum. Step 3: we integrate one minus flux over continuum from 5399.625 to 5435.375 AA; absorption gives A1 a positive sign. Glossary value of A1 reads 0.9 AA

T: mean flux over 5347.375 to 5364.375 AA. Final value 125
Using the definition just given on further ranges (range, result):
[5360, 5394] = 118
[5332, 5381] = 116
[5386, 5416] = 111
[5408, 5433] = 117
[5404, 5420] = 114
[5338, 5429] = 116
